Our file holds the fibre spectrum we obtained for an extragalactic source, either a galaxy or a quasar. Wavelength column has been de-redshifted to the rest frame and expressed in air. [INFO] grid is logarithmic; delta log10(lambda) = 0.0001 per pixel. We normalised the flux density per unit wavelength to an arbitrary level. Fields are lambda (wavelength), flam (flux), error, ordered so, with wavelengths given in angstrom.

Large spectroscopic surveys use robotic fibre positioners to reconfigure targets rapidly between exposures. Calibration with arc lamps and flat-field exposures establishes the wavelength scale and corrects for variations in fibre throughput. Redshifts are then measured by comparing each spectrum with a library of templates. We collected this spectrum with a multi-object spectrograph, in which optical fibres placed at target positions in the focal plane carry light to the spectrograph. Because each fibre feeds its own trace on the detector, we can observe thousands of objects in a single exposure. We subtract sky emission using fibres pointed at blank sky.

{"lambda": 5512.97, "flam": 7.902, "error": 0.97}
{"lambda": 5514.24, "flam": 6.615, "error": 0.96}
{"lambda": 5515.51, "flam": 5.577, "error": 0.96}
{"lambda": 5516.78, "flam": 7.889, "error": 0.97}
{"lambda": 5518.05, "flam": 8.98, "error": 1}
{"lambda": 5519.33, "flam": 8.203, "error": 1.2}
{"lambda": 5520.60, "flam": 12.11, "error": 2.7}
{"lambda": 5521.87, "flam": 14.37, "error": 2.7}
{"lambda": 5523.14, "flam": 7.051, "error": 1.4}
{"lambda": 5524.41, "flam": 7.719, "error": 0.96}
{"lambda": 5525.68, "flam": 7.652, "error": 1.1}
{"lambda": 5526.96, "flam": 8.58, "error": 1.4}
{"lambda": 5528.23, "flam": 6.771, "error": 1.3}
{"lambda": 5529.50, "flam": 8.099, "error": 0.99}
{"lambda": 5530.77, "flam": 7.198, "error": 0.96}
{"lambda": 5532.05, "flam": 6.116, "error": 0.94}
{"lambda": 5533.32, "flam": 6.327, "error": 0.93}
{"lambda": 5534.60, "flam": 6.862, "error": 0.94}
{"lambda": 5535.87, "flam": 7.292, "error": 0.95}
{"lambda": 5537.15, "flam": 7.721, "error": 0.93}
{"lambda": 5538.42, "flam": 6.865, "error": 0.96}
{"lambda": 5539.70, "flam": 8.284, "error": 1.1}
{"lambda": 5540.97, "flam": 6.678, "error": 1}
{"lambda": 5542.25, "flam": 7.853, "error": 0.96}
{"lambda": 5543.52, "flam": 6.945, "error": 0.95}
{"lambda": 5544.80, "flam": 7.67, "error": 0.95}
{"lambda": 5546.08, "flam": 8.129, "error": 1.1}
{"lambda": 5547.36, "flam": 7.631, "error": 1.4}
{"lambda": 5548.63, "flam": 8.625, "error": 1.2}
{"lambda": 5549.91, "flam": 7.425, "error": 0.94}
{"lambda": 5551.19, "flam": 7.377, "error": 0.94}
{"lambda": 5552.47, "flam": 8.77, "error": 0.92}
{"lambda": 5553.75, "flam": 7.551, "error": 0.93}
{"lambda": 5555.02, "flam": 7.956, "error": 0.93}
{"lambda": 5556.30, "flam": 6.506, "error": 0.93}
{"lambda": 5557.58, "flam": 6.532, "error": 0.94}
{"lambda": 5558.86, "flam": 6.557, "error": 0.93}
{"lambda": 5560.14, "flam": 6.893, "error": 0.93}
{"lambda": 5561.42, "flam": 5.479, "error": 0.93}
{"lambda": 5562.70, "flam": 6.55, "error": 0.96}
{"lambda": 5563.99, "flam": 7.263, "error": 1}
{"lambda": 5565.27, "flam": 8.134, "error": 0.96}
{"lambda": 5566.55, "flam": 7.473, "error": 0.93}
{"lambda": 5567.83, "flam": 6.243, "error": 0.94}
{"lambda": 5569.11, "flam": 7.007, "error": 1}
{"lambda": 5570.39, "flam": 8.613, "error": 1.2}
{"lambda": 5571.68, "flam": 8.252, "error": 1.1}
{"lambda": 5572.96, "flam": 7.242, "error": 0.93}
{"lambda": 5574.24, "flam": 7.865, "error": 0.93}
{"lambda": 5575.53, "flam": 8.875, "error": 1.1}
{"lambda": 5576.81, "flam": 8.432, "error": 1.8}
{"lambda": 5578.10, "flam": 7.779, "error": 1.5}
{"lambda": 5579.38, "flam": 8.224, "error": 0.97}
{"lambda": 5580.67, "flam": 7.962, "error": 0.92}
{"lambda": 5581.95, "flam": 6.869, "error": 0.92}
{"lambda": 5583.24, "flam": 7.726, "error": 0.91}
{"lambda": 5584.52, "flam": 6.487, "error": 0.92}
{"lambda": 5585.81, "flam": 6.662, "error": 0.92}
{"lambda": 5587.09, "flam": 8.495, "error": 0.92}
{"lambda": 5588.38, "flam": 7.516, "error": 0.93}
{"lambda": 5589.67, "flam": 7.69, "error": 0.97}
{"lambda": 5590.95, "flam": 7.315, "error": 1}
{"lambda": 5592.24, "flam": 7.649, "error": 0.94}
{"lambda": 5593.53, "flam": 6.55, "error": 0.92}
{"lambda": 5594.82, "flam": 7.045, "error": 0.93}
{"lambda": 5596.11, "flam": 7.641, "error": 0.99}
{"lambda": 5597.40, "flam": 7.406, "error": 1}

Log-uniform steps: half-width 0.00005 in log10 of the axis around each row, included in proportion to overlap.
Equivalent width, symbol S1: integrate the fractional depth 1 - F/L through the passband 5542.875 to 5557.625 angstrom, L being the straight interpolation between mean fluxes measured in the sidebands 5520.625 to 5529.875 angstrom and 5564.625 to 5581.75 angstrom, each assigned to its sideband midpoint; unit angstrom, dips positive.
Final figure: 1.2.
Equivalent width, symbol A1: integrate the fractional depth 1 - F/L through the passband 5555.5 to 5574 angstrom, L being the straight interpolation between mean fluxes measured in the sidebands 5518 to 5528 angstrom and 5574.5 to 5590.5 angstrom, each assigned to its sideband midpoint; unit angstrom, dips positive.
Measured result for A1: 2.46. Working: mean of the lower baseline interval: 9.24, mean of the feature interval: 7.08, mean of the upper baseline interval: 7.72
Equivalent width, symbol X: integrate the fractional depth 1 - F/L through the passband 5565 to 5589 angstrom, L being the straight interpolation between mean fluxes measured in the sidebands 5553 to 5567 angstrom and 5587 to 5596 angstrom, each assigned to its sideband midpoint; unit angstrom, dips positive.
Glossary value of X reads -1.5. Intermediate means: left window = 7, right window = 7.41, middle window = 7.67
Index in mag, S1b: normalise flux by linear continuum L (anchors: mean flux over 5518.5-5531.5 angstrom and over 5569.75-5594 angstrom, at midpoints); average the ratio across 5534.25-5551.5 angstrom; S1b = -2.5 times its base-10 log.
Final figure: 0.12 mag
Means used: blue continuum 8.76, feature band 7.54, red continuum 7.7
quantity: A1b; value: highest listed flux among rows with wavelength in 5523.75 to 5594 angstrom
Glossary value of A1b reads 8.875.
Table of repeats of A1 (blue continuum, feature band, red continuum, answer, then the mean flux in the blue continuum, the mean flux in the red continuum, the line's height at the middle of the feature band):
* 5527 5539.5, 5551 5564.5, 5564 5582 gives 0.92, 7.15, 7.8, 7.55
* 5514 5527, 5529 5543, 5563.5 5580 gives 2.01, 8.67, 7.81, 8.41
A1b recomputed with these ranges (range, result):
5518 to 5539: 14.37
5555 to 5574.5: 8.613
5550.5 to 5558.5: 8.77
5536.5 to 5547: 8.284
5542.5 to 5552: 8.625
